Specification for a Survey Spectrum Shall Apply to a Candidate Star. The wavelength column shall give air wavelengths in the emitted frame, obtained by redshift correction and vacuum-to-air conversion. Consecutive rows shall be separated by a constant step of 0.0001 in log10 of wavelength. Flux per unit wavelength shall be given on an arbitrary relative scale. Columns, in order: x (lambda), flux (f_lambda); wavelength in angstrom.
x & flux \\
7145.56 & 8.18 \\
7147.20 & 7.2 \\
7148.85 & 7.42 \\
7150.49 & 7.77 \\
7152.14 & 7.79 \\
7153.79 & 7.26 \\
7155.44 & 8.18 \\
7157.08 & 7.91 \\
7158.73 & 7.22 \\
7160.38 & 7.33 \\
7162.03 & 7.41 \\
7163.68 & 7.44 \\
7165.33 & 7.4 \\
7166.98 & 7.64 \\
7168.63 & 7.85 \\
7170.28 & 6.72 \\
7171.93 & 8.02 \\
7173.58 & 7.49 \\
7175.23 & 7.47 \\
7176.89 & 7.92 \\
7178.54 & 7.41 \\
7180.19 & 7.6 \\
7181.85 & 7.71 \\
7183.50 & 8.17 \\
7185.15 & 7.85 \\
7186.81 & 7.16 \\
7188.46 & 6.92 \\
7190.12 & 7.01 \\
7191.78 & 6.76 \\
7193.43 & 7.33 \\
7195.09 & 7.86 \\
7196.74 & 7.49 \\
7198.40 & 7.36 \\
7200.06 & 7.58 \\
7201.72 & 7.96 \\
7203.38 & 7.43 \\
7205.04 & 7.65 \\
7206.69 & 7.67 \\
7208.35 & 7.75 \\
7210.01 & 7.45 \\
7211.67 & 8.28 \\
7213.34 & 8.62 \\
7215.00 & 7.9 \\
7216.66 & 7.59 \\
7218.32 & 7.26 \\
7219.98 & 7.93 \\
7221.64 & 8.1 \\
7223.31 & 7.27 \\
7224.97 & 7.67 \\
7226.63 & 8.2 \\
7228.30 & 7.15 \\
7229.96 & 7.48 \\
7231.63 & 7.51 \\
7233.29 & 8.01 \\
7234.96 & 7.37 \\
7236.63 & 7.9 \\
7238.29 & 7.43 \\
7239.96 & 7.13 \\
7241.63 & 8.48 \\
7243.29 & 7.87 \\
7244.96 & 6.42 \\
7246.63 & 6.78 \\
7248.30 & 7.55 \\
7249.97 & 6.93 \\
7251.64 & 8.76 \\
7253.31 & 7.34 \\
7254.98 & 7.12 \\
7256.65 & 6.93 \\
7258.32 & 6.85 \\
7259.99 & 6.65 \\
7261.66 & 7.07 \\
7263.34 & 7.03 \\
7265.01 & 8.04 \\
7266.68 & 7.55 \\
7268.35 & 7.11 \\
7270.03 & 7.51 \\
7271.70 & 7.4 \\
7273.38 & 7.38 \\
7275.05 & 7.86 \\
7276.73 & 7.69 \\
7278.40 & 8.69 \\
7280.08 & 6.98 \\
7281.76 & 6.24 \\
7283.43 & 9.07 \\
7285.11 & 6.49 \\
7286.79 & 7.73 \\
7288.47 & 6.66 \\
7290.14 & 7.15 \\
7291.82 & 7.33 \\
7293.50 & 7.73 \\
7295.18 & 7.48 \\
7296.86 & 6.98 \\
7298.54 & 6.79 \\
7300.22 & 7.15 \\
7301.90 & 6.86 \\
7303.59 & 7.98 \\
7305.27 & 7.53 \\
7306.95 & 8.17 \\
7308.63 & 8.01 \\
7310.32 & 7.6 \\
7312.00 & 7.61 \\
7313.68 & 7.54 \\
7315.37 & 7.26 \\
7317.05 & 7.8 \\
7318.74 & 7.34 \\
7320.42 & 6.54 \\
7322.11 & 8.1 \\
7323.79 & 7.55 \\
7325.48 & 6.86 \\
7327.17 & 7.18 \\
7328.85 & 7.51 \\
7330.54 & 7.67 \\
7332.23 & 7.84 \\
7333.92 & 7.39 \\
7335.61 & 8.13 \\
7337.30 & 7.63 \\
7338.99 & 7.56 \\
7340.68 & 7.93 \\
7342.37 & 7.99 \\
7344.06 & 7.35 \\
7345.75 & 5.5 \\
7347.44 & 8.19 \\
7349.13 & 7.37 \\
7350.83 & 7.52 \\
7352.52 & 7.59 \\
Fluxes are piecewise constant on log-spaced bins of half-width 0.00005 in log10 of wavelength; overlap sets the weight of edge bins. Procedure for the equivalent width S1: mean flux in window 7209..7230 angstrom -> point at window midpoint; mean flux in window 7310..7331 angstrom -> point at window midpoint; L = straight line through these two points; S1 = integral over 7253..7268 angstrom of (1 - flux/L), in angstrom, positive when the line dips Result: 0.9 angstrom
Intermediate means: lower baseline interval 7.77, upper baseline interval 7.42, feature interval 7.17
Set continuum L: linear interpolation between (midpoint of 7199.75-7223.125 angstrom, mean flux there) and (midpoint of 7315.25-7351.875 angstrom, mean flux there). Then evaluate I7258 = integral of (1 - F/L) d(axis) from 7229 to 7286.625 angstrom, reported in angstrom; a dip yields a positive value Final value 1.76 angstrom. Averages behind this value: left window 7.79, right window 7.47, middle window 7.43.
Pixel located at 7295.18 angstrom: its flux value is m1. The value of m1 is 7.48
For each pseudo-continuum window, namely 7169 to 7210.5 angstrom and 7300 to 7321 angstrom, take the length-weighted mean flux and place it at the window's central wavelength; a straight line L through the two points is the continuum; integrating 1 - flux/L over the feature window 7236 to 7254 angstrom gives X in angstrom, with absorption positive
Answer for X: 0.02 angstrom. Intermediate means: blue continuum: 7.51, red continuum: 7.51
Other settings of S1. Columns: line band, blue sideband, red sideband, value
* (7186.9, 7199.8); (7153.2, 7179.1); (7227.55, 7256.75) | 0.4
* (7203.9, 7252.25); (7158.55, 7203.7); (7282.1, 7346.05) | -1.1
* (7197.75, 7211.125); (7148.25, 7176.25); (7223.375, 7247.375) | -0.2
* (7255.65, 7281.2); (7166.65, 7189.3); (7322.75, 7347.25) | 0.5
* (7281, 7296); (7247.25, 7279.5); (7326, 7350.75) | 0.3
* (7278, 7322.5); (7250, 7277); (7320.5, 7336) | 0.2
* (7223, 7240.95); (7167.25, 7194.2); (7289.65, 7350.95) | -0.3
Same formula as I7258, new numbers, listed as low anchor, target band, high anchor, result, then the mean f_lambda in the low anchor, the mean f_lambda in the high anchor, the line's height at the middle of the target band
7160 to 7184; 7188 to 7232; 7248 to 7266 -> -1.0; 7.57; 7.29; 7.45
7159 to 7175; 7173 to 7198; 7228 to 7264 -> -0.1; 7.47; 7.36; 7.44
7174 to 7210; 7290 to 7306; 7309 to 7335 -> 0.4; 7.52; 7.47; 7.48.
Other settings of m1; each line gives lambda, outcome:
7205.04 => 7.65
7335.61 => 8.13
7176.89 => 7.92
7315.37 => 7.26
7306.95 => 8.17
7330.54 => 7.67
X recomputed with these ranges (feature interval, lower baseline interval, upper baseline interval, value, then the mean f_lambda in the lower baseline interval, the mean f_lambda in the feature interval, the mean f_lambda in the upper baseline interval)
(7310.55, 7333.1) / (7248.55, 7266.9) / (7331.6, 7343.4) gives 0.7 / 7.3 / 7.45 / 7.77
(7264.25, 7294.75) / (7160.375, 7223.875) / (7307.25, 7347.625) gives 0.2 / 7.59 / 7.48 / 7.5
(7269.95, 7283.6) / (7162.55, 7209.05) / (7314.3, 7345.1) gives -0.1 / 7.52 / 7.59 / 7.52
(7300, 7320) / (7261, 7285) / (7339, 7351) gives -0.3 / 7.51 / 7.56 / 7.41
